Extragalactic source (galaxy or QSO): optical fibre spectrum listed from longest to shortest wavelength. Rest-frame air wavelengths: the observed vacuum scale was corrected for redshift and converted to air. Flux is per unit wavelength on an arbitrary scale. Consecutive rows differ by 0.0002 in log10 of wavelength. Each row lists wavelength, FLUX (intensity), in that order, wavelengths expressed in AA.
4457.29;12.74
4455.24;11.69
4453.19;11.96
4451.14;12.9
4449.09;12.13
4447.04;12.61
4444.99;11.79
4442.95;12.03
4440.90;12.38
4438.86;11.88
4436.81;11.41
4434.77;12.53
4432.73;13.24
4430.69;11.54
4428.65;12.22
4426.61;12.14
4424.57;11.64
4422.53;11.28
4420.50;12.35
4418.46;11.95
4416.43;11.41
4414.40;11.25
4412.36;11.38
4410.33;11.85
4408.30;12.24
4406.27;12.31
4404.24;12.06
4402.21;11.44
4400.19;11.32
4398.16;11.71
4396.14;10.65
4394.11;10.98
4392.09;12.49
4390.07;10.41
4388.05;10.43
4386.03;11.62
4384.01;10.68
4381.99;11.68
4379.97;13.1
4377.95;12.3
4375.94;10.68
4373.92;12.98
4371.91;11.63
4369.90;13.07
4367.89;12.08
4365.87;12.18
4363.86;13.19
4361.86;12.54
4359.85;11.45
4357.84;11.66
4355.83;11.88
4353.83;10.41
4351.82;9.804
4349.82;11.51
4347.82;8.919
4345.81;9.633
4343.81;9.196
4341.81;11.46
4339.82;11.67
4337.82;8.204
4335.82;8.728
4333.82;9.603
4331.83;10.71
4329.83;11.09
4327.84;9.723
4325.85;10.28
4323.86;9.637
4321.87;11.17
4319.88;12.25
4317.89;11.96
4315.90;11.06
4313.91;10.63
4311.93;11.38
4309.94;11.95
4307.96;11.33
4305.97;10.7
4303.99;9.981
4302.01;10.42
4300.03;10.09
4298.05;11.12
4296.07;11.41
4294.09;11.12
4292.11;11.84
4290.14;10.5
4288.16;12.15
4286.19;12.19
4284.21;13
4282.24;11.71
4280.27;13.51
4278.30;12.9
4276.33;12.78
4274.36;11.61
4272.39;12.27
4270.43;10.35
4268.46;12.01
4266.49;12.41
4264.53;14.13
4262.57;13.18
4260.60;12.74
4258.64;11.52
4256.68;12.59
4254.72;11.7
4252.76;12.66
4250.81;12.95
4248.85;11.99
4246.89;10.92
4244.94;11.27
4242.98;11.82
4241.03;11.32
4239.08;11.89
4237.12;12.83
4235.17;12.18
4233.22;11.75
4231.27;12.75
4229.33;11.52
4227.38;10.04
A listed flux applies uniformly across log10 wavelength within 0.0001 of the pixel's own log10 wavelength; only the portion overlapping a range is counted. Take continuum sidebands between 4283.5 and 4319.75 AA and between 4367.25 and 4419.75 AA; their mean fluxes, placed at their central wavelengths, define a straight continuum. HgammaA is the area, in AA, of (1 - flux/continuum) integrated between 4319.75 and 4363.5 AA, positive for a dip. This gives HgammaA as 3.53 AA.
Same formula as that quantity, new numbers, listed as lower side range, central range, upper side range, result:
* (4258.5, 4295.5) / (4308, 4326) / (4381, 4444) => 1.3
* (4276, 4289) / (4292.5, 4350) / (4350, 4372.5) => 7.7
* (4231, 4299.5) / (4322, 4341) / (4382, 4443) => 3.0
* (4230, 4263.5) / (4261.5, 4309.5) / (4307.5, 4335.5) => -1.3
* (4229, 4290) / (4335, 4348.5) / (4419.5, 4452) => 2.7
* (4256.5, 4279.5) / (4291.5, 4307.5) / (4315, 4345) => 0.8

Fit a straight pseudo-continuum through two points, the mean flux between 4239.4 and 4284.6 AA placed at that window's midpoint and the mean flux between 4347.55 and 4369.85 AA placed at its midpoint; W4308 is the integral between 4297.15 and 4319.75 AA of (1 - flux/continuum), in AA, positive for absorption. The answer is 1.7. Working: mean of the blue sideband 12.2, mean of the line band 11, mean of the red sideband 11.6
